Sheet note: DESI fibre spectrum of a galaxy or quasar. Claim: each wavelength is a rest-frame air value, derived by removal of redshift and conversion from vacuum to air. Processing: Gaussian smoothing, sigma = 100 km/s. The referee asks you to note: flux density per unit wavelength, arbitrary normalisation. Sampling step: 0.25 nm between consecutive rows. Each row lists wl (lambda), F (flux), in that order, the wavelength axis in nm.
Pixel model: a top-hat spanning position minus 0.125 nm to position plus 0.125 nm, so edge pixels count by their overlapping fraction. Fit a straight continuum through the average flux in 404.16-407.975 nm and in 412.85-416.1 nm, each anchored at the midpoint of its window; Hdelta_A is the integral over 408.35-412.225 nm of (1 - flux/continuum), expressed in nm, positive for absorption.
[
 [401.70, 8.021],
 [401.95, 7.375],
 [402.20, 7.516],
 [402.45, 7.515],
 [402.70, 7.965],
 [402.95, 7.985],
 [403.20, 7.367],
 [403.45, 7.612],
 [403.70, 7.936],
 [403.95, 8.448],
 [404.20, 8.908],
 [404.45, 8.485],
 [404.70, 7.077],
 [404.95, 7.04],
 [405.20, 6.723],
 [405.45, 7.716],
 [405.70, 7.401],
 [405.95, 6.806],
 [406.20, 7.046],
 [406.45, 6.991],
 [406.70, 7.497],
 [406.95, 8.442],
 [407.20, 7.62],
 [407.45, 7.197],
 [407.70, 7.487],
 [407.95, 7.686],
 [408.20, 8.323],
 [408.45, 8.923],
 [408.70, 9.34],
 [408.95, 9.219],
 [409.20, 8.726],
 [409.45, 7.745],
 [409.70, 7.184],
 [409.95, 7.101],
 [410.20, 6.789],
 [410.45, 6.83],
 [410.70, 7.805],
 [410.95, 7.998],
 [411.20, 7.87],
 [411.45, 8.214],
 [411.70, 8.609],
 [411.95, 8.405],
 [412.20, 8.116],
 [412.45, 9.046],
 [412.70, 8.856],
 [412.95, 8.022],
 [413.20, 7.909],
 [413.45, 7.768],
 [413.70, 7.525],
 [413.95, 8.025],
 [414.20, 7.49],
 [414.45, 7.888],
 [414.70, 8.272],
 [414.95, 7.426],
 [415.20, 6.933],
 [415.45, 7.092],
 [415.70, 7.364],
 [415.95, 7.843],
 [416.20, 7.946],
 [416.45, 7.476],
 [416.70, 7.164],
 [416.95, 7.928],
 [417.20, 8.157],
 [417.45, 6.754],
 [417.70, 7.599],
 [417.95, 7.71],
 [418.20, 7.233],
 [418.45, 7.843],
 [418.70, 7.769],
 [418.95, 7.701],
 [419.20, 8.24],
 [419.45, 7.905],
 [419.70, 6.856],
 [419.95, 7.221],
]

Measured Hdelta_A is -0.25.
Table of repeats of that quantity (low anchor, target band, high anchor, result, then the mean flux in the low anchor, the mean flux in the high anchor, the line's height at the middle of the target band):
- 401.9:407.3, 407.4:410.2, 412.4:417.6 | -0.14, 7.62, 7.74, 7.66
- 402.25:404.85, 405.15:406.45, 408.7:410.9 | 0.12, 7.91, 7.78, 7.86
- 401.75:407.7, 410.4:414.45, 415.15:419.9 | -0.25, 7.6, 7.56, 7.57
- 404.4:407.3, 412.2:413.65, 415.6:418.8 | -0.14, 7.37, 7.6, 7.51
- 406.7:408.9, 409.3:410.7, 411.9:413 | 0.18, 8.13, 8.53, 8.32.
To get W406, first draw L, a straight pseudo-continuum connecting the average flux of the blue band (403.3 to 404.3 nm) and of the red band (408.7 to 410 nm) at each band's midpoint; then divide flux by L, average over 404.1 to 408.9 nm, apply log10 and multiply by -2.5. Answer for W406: 0.06 mag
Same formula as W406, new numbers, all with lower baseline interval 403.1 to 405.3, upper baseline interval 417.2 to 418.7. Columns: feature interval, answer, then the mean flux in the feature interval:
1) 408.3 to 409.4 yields -0.17 mag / 8.95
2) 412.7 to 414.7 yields -0.04 mag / 7.9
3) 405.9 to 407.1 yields 0.05 mag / 7.4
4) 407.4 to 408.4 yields -0.02 mag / 7.8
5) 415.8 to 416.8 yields -0.01 mag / 7.61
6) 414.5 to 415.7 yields 0.02 mag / 7.45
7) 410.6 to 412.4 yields -0.08 mag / 8.19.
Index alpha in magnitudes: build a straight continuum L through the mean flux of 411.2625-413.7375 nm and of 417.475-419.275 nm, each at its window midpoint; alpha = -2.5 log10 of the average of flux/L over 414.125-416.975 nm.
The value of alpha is 0.05 mag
